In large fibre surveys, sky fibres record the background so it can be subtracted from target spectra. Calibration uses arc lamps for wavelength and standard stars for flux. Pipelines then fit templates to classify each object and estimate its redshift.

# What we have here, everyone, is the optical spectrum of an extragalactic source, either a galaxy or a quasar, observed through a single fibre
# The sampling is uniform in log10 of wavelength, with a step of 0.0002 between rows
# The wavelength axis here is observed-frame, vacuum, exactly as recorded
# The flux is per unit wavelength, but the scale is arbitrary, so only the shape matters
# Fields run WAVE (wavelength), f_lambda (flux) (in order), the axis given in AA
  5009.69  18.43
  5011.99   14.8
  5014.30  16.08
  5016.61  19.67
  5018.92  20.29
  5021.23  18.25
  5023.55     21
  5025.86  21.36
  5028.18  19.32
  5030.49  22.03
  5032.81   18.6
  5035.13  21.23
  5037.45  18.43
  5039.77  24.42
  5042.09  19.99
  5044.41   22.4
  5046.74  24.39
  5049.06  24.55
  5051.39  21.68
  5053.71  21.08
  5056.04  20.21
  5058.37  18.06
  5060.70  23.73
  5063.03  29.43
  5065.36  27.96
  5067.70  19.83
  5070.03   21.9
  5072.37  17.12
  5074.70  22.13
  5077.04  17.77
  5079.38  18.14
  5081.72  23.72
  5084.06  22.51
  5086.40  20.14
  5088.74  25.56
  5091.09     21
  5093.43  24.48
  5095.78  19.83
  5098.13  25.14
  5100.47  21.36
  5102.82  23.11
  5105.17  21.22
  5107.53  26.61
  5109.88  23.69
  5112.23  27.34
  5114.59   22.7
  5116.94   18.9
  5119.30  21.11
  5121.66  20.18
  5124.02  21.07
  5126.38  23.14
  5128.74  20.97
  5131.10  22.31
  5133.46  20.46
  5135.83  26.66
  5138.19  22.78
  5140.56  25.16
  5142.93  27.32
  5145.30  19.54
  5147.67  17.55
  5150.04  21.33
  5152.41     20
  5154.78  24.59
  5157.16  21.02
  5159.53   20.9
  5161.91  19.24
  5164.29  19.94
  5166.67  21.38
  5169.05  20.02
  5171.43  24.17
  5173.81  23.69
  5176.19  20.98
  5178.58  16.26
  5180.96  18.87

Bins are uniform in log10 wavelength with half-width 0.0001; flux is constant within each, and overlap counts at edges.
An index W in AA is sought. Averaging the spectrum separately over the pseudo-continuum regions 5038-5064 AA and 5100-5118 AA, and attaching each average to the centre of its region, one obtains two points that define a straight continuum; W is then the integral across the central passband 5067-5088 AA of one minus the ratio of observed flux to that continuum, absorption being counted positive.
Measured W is 2.2 AA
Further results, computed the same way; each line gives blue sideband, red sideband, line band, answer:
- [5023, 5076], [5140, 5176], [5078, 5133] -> -1.54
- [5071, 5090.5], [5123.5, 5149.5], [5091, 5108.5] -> -1.21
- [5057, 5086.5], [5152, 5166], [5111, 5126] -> -0.41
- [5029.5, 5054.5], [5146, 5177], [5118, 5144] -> -1.87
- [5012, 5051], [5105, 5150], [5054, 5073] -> -1.00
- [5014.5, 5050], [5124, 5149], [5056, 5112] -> -1.80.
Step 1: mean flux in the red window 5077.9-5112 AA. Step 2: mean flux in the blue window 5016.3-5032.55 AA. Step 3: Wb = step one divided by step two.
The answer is 1.1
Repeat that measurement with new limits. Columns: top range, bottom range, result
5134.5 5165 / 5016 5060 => 1.05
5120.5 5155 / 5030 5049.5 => 1.02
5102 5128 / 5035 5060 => 1.05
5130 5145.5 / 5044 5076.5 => 1.06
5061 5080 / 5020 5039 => 1.09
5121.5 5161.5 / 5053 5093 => 1.01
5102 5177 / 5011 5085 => 1.05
